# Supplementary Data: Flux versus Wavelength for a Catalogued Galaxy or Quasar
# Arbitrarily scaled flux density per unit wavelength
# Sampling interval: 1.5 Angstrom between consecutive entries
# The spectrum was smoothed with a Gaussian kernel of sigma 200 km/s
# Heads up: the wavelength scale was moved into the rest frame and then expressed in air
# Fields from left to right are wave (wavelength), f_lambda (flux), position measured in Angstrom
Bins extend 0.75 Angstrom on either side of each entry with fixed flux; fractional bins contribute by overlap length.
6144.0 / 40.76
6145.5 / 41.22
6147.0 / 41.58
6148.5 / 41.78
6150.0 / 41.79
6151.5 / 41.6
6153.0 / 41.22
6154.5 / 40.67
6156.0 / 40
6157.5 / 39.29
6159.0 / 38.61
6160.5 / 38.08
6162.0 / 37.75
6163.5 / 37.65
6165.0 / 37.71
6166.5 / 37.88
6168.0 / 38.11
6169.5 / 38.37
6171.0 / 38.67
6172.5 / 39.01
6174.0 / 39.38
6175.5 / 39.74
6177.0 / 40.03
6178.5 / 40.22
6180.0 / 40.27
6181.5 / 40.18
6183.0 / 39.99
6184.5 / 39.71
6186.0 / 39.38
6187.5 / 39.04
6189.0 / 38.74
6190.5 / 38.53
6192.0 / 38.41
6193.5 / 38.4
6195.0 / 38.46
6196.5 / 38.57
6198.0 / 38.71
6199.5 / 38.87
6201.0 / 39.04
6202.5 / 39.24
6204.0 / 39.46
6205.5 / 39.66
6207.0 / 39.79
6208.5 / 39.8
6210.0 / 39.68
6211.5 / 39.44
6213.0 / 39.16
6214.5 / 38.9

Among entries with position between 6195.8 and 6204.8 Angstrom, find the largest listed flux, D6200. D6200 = 39.46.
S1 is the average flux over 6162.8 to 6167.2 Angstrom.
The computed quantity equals 37.7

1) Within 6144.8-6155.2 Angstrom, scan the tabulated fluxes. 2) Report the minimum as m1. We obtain 40.67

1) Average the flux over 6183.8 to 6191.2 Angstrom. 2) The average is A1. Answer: 39.1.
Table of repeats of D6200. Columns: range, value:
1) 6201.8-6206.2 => 39.66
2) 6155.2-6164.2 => 40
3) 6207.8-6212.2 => 39.8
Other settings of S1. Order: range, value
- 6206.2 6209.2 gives 39.8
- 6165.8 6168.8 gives 38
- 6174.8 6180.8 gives 40.1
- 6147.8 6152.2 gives 41.7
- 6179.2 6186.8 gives 39.9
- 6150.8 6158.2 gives 40.6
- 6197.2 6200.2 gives 38.8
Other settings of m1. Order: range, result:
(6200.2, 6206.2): 39.04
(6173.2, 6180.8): 39.38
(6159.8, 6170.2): 37.65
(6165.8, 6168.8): 37.88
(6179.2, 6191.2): 38.53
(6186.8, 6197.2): 38.4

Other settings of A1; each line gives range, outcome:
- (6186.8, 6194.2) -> 38.6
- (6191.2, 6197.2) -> 38.5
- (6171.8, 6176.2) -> 39.4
